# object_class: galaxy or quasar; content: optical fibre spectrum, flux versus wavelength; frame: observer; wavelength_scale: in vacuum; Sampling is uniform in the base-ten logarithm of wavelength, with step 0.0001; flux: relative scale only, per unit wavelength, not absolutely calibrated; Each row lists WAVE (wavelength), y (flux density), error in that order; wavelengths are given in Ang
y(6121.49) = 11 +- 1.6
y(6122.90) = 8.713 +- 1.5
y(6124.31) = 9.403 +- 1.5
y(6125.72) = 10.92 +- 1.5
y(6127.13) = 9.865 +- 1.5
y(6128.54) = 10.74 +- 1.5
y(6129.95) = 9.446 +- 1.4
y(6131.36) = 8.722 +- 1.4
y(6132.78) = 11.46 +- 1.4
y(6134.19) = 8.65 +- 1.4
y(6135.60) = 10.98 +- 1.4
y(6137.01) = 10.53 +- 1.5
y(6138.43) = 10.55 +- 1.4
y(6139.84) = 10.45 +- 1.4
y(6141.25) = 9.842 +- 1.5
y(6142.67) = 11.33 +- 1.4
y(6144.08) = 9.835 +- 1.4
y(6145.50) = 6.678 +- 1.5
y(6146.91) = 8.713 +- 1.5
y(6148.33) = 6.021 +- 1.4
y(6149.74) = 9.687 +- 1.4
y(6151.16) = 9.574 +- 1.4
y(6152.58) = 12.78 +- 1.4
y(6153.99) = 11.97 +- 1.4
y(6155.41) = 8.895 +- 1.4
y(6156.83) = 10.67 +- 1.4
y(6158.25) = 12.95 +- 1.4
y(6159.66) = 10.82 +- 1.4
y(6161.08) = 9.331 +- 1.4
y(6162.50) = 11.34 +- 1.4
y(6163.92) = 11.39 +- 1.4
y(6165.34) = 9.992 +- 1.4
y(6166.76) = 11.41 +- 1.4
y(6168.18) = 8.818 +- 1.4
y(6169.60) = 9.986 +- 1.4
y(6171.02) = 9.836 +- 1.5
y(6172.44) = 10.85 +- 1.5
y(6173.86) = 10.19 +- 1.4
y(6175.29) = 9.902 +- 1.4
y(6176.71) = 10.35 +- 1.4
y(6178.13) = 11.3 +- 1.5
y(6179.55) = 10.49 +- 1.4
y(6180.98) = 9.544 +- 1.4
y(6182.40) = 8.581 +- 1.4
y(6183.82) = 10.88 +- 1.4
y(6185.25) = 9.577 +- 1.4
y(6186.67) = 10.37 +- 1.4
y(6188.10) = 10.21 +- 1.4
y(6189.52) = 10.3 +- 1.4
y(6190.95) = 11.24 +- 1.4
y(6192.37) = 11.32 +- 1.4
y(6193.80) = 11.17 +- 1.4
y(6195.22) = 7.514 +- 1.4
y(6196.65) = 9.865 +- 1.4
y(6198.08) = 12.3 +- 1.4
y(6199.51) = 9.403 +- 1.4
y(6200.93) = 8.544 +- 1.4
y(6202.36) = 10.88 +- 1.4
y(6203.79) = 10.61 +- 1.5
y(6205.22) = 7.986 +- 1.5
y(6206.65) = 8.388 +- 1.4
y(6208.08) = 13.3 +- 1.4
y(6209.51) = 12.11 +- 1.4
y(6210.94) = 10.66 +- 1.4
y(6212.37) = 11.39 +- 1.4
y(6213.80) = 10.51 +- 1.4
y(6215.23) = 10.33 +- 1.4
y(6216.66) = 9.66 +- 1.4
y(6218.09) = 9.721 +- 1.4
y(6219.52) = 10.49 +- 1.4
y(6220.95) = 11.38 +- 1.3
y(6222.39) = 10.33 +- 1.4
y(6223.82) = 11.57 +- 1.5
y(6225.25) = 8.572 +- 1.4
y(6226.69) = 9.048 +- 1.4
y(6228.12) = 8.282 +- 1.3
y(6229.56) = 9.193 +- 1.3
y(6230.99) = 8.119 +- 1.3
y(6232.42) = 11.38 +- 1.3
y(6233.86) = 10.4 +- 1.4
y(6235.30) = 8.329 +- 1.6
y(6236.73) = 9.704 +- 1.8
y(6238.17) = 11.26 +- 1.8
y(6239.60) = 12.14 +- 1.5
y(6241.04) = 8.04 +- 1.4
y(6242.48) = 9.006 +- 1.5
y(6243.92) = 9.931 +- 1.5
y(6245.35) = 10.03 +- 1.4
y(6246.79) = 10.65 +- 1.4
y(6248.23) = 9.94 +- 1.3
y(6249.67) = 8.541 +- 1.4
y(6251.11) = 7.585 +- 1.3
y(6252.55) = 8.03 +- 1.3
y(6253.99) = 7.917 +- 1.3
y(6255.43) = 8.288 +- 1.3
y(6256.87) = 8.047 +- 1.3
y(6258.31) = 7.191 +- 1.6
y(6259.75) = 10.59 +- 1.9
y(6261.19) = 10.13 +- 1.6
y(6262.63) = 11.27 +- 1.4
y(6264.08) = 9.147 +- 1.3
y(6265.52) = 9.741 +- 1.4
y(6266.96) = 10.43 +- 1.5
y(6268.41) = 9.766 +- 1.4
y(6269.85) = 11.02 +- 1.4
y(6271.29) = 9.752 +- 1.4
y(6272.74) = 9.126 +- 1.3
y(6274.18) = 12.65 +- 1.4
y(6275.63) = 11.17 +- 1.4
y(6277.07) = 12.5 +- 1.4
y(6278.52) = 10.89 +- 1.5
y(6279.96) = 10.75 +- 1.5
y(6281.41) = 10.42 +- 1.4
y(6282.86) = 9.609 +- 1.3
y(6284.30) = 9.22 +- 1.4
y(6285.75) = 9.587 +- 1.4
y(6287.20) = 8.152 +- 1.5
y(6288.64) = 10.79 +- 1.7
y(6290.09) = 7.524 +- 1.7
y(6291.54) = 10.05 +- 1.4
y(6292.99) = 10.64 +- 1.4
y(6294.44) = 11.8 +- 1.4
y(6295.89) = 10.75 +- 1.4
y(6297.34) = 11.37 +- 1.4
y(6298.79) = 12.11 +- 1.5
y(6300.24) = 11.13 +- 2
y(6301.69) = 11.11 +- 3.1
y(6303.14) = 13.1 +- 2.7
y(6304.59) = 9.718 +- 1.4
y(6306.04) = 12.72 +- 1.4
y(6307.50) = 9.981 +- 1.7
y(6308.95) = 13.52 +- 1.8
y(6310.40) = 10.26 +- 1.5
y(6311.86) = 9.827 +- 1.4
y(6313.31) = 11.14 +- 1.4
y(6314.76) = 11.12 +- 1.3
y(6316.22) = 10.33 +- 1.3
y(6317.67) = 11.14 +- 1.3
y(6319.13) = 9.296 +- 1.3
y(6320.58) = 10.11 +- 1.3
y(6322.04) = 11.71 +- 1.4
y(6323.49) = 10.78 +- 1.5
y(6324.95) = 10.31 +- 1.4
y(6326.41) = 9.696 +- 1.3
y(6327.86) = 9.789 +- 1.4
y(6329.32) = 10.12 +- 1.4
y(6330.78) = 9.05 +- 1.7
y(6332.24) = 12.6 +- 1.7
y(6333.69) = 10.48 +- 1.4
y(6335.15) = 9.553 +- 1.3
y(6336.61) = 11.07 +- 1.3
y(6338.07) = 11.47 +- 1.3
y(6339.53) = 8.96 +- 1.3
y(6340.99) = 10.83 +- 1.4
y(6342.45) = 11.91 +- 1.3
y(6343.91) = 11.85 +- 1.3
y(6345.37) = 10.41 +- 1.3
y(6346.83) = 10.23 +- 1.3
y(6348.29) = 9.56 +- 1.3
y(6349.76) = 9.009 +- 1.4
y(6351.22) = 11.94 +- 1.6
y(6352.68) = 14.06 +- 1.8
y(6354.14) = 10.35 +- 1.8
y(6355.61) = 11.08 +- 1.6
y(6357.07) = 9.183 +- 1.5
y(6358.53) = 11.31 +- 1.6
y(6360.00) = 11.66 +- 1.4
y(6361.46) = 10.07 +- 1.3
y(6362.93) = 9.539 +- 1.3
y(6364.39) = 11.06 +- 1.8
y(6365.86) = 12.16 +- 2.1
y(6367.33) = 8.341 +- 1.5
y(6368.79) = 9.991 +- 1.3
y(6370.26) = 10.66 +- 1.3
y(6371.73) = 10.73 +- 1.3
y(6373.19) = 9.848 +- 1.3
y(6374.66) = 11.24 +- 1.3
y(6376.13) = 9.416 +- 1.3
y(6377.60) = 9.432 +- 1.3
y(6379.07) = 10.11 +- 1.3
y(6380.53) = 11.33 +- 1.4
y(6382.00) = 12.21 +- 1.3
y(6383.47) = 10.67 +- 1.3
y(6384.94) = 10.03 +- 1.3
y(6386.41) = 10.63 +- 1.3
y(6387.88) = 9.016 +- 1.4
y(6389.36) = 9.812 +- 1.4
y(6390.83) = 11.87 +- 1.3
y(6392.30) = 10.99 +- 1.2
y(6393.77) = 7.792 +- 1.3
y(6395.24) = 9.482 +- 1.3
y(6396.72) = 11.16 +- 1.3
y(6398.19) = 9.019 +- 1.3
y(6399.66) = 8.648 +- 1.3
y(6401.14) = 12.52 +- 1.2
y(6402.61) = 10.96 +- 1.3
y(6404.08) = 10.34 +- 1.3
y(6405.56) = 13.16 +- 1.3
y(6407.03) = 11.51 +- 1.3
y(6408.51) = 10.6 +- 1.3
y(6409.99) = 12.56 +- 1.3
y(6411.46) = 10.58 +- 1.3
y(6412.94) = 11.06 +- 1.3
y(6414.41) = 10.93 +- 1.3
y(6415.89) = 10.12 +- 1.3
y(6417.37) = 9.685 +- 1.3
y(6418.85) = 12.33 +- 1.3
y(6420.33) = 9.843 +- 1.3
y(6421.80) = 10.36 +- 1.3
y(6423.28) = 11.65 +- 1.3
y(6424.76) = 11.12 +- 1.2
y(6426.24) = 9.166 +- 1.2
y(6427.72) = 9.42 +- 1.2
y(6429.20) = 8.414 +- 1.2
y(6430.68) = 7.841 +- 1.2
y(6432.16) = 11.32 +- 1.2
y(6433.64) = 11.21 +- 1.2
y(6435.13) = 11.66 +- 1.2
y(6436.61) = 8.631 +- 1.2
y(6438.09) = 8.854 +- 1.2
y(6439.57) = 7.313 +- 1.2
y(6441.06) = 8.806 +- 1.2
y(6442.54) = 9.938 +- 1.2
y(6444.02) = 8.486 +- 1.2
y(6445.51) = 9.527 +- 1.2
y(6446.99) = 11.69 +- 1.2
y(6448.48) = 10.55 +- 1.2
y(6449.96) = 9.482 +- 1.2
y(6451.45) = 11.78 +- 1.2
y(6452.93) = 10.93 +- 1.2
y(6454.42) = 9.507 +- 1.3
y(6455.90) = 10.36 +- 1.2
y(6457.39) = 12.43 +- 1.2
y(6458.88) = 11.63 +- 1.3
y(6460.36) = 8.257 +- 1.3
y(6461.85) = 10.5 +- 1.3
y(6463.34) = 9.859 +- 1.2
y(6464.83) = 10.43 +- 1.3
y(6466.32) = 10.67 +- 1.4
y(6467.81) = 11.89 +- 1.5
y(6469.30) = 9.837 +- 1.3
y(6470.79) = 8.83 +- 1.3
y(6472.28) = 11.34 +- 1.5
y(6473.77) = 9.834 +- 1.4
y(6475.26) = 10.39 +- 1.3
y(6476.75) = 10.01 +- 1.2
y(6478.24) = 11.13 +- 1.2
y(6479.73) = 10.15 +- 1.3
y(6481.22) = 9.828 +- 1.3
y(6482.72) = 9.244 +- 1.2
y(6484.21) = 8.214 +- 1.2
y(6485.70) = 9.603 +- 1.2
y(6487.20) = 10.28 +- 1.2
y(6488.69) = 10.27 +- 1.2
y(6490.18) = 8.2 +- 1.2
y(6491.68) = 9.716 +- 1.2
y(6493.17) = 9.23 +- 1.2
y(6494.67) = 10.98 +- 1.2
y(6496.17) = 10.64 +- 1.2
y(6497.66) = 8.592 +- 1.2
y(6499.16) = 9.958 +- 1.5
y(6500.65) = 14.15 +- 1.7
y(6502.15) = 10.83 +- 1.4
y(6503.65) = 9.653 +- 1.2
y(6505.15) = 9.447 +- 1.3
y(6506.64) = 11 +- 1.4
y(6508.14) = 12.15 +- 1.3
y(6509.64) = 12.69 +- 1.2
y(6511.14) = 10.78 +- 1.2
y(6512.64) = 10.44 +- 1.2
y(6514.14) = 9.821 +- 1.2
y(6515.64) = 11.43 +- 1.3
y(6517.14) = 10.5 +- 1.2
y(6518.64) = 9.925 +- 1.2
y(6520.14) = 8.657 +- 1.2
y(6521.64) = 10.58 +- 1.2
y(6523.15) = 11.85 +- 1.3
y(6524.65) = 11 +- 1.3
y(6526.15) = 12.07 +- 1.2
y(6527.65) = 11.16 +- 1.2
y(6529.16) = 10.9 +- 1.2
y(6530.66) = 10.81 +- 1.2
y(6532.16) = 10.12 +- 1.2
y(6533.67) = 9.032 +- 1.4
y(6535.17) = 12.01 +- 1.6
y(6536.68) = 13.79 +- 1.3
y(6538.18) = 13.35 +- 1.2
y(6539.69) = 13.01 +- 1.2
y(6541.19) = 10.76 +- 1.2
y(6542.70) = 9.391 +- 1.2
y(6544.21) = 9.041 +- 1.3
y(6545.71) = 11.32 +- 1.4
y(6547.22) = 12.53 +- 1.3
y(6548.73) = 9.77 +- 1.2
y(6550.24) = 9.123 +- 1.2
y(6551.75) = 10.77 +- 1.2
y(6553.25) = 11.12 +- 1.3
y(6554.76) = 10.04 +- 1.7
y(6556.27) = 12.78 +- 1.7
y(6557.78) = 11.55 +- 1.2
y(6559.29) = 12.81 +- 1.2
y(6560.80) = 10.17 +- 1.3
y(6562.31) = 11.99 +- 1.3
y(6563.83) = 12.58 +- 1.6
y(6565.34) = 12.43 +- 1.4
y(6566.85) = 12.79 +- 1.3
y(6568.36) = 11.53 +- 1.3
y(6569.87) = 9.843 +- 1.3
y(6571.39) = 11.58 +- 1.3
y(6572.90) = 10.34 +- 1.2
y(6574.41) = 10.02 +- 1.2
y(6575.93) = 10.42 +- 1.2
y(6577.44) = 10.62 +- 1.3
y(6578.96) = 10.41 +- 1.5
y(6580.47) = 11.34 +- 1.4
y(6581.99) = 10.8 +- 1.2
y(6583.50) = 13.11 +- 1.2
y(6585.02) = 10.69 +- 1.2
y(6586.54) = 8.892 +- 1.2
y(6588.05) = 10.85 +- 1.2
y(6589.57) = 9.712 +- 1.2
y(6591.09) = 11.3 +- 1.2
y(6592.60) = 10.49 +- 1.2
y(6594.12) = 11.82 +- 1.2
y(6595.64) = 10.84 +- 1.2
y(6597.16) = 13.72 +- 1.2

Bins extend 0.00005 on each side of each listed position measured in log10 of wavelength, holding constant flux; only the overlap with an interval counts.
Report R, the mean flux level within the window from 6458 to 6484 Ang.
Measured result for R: 10.2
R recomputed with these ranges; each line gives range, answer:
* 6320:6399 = 10.5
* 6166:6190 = 10.2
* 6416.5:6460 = 10.1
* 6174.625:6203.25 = 10.2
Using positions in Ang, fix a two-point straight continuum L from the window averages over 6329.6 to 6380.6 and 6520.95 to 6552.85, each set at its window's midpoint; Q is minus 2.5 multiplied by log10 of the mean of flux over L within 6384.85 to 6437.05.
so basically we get 0.03 mag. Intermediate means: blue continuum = 10.6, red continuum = 11.1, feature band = 10.4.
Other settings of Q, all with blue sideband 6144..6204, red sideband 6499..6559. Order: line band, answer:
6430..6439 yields 0.09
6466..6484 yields 0.07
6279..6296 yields 0.05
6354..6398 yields 0.03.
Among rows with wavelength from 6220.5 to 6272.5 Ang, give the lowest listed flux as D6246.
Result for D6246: 7.191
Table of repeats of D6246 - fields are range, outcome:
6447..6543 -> 8.2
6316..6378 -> 8.341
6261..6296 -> 7.524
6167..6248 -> 7.514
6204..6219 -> 7.986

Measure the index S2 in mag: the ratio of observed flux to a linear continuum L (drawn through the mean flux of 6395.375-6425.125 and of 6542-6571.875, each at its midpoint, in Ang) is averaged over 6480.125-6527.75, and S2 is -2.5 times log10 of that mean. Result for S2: 0.07 mag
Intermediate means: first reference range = 10.9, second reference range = 11.2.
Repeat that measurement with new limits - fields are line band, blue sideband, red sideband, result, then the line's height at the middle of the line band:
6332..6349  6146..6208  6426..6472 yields -0.066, 10.1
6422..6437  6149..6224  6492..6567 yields 0.078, 10.8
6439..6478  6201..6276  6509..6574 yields 0.060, 10.8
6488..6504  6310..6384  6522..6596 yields 0.076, 11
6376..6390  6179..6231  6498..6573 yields 0.036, 10.7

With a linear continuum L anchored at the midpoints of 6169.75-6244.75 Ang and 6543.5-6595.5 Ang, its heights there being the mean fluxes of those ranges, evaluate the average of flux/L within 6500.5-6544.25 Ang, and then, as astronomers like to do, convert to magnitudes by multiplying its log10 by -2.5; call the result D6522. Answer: -0.01 mag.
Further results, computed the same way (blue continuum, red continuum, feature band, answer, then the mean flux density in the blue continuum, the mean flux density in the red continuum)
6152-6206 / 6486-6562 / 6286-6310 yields -0.037 mag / 10.3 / 10.8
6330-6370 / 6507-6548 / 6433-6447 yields 0.147 mag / 10.7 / 11.1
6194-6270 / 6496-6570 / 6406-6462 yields 0.038 mag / 9.79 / 11.1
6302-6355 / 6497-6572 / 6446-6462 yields 0.032 mag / 10.8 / 11.1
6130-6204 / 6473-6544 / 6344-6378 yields -0.013 mag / 10.2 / 10.6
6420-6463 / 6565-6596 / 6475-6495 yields 0.059 mag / 10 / 10.9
